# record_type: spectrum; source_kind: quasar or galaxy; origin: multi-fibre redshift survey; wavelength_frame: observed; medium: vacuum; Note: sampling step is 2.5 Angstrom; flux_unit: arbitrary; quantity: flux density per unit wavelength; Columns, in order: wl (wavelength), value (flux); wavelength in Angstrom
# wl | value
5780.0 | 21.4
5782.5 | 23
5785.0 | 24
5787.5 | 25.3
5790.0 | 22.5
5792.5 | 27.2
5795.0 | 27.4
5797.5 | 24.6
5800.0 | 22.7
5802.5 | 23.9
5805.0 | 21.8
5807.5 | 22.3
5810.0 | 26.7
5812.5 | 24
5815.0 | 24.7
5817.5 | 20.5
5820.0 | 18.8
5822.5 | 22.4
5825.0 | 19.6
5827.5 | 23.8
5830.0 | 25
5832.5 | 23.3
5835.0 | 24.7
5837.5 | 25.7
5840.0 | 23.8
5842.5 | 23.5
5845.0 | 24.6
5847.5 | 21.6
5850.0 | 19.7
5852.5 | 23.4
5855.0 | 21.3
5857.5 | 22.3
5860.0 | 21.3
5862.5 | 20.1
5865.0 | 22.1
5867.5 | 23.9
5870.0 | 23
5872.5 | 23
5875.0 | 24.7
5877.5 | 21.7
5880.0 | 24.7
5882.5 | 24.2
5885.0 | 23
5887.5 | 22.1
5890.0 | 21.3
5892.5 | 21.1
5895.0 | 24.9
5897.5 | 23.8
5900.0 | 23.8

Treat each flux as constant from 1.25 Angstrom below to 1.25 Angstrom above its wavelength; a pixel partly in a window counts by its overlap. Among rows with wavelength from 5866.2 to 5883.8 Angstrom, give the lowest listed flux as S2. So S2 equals 21.7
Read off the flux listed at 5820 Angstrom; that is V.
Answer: 18.8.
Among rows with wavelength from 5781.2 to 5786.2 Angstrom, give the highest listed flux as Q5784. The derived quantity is 24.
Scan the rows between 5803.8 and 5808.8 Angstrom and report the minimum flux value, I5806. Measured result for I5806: 21.8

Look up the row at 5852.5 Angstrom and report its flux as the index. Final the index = 23.4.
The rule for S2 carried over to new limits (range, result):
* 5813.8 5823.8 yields 18.8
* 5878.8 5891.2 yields 21.3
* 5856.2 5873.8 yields 20.1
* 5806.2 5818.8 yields 20.5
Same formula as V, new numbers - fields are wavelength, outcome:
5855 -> 21.3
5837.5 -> 25.7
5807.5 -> 22.3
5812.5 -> 24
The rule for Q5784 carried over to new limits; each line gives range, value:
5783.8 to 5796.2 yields 27.4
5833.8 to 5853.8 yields 25.7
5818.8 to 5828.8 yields 23.8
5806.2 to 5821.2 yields 26.7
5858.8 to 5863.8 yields 21.3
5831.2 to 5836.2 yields 24.7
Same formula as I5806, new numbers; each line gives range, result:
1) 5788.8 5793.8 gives 22.5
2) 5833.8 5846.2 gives 23.5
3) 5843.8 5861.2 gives 19.7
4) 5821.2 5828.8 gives 19.6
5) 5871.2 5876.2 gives 23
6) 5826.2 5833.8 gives 23.3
